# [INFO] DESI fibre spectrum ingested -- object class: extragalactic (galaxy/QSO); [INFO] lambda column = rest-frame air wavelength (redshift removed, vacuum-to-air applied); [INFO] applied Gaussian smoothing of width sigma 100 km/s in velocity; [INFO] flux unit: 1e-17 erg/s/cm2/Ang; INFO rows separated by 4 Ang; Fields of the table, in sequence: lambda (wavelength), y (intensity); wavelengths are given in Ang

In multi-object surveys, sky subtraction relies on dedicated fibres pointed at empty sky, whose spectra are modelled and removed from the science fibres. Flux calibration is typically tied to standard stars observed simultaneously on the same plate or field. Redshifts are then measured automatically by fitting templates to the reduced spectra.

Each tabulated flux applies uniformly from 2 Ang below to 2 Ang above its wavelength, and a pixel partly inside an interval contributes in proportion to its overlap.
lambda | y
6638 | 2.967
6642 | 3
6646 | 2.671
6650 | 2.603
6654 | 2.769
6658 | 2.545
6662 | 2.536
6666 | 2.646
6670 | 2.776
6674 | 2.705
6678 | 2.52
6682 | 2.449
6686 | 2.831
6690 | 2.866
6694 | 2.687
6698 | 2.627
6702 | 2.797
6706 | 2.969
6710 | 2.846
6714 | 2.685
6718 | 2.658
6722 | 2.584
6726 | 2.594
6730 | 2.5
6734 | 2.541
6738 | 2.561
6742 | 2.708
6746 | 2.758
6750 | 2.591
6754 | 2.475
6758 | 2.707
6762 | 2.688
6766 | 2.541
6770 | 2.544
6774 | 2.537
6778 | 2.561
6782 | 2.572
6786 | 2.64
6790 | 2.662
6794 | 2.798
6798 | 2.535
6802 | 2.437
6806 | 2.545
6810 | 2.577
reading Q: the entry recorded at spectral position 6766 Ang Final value 2.541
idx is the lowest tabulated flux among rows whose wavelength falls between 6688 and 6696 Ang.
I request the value 2.687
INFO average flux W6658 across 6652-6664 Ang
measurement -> 2.62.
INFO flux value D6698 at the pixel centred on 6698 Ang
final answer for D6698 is 2.627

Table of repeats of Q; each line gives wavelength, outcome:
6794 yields 2.798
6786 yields 2.64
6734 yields 2.541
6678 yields 2.52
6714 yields 2.685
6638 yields 2.967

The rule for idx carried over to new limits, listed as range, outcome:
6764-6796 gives 2.537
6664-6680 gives 2.52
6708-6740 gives 2.5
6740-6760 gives 2.475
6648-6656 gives 2.603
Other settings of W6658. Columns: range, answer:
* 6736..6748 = 2.68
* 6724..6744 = 2.58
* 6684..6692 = 2.85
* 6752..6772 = 2.59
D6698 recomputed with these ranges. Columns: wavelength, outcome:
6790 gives 2.662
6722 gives 2.584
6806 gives 2.545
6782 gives 2.572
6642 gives 3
